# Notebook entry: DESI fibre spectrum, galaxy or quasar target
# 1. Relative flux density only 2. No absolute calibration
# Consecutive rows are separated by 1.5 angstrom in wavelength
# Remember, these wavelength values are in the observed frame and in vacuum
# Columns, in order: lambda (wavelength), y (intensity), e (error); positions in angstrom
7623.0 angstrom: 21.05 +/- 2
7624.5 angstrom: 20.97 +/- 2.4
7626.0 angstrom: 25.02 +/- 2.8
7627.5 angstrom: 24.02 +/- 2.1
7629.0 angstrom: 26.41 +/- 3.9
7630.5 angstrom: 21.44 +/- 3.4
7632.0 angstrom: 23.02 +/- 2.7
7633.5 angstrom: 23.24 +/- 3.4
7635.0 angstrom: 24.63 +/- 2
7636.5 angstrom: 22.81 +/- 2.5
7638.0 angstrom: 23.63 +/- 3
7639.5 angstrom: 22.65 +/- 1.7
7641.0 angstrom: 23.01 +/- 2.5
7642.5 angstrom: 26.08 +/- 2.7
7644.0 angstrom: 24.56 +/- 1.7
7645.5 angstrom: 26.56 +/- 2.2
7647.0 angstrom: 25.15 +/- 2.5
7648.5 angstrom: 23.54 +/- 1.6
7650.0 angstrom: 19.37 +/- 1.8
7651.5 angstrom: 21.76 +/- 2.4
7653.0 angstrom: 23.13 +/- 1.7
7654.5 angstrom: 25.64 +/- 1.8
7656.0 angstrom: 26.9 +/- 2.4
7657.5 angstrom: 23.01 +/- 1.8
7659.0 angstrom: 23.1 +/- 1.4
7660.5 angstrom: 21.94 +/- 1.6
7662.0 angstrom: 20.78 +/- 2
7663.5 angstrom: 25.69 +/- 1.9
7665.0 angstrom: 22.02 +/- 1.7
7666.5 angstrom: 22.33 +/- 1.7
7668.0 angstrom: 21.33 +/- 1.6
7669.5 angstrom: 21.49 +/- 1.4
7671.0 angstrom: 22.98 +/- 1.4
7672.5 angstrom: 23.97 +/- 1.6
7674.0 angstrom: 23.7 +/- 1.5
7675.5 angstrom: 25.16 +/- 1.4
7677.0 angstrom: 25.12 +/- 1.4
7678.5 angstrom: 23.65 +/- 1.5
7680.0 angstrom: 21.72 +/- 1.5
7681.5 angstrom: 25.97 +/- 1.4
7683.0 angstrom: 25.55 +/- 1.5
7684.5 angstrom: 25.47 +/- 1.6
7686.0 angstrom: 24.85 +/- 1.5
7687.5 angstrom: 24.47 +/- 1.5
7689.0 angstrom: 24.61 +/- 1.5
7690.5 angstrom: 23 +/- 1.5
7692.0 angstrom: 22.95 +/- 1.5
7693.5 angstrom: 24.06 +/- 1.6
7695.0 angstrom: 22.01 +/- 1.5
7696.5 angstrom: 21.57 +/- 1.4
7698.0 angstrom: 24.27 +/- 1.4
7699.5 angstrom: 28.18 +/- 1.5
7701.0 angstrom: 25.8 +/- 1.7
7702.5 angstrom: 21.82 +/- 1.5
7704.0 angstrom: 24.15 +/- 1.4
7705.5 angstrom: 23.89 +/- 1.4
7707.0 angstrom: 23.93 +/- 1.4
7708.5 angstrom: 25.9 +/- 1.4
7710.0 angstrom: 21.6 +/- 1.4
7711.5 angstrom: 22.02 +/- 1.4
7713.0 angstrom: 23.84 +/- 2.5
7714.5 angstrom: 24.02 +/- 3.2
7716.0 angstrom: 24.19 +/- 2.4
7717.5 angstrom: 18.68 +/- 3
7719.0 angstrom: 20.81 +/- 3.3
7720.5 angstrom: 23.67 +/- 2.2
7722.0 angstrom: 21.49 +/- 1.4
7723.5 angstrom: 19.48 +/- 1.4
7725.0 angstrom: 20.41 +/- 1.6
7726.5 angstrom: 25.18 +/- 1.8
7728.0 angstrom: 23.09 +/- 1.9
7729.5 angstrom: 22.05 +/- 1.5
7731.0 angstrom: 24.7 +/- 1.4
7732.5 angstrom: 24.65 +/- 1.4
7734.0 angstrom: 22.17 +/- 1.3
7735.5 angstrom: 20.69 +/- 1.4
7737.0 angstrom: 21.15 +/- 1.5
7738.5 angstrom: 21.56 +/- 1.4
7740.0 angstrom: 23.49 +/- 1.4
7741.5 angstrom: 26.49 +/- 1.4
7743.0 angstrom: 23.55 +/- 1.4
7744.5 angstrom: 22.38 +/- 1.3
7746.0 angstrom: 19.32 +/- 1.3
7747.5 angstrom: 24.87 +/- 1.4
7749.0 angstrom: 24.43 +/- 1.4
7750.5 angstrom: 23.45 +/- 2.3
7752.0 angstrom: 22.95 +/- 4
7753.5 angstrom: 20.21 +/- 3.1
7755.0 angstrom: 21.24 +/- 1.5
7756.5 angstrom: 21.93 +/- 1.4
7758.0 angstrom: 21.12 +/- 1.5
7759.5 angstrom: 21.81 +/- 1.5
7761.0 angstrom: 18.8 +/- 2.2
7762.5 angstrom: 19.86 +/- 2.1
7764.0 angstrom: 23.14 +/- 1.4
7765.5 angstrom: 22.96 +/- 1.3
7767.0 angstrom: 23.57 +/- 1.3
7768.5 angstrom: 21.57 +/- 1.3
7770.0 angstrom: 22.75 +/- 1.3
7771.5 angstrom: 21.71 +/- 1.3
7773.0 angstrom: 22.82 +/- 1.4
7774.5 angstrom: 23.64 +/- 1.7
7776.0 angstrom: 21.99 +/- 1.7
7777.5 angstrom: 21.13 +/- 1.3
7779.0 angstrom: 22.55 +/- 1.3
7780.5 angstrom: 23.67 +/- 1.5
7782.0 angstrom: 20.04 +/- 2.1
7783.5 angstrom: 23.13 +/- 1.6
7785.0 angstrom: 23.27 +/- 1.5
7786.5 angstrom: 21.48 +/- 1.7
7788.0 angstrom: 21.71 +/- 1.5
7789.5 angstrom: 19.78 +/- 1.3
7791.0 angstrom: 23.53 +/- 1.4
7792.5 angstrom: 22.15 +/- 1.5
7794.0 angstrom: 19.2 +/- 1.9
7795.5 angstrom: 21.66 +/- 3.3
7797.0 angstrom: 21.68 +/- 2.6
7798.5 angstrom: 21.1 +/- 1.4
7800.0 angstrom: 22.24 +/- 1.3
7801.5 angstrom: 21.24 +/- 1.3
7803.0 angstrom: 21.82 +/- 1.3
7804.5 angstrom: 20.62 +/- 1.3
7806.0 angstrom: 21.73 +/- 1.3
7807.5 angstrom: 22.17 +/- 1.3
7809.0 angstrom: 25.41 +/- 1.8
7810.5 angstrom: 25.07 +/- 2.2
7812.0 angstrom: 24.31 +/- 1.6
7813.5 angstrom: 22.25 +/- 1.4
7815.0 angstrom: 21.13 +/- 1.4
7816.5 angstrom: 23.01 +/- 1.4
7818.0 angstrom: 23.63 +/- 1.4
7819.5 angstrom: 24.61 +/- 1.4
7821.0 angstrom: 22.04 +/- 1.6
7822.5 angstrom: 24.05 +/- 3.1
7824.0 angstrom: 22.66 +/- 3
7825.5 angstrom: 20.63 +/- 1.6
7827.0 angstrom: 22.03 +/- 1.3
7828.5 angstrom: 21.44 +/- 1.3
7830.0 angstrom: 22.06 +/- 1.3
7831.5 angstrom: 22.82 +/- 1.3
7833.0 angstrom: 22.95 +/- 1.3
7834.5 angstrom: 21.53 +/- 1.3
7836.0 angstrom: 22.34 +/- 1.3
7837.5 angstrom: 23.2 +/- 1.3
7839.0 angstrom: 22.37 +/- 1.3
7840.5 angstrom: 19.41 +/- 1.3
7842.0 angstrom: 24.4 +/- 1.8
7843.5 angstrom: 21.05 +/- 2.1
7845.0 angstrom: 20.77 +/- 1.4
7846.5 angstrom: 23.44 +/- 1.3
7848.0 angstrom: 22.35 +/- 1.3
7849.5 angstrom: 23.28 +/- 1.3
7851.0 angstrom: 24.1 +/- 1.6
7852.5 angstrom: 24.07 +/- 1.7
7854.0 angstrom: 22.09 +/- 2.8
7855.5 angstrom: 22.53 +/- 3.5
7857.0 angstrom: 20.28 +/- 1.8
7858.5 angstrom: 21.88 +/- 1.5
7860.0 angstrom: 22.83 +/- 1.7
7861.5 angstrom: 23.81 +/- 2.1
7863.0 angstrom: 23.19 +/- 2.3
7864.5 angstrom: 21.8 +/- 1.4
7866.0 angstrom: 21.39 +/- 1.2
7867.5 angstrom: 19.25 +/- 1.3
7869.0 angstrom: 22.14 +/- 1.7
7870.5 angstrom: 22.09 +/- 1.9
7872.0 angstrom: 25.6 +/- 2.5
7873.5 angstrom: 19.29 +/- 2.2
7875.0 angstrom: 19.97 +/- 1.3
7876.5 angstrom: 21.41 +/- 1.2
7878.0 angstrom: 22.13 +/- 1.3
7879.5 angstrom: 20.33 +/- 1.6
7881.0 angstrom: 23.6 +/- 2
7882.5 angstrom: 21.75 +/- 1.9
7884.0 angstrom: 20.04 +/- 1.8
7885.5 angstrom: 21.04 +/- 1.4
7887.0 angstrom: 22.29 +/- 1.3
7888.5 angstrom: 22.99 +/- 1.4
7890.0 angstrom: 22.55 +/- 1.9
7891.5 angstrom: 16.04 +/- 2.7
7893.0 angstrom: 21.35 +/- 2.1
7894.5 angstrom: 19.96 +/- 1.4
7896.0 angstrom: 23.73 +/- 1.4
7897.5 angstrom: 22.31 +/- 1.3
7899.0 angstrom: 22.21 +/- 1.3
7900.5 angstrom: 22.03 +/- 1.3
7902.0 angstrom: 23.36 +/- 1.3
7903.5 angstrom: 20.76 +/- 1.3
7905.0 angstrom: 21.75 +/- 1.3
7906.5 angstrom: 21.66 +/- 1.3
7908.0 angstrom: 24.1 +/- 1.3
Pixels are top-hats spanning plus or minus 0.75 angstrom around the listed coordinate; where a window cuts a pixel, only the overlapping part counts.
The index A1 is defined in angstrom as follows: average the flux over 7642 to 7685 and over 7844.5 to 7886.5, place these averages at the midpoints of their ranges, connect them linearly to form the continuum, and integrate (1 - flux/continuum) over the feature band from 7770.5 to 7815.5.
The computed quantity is 0.9 angstrom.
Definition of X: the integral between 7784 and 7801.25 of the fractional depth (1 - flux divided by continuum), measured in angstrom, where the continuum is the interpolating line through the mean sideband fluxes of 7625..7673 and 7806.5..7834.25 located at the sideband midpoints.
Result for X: 1.00 angstrom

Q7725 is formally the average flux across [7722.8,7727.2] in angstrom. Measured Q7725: 21.7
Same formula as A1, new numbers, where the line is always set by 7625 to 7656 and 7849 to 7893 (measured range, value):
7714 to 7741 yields 0.9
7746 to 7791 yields 1.2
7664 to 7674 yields 0.4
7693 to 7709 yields -0.6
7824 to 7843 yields 0.0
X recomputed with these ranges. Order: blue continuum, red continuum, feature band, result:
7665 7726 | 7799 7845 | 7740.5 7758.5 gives 0.2 angstrom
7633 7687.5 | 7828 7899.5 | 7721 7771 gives 1.4 angstrom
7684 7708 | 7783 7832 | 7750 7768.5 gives 1.1 angstrom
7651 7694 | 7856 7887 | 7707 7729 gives 0.7 angstrom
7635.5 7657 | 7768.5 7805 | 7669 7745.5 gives -1.1 angstrom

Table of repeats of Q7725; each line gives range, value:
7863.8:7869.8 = 21.1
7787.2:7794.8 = 21.3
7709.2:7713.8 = 22.5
